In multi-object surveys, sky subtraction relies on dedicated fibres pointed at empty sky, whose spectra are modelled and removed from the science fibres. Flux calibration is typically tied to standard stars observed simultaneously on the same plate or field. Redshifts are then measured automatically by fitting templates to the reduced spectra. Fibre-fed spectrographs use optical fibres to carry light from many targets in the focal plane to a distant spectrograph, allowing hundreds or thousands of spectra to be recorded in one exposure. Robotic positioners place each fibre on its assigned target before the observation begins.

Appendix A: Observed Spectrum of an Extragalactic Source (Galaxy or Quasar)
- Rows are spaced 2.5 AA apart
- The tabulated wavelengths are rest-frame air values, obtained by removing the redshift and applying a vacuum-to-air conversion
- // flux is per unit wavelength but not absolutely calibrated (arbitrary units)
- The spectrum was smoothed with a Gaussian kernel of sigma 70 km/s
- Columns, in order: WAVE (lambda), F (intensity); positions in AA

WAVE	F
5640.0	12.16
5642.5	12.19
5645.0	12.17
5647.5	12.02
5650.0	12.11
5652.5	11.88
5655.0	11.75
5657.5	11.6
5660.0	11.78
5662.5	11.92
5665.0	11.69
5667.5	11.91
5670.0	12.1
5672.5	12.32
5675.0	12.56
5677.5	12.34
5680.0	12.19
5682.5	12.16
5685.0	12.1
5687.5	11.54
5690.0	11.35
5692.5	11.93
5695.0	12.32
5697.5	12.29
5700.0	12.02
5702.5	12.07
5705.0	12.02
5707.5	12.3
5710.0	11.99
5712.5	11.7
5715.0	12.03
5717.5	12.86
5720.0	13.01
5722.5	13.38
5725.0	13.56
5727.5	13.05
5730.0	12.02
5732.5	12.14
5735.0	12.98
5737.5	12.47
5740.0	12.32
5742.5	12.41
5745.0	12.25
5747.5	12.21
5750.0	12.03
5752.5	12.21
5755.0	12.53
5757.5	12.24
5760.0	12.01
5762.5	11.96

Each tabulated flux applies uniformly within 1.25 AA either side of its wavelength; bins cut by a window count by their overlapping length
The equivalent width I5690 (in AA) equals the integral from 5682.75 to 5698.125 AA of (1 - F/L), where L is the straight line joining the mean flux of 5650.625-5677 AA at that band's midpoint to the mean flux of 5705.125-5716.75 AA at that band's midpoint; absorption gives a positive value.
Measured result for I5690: 0.1 AA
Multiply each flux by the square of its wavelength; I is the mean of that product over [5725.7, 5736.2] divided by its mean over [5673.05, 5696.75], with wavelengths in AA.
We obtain 1.06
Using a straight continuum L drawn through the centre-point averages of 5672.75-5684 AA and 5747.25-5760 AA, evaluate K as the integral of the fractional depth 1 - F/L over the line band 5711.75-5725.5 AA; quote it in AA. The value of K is -0.5 AA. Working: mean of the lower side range 12.3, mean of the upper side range 12.2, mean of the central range 12.8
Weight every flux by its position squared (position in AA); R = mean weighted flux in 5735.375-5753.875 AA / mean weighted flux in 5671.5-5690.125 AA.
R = 1.04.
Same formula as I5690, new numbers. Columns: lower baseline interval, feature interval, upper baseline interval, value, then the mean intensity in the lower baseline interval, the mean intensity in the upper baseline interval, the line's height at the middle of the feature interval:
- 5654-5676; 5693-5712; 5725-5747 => 0.2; 12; 12.5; 12.2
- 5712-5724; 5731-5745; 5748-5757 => 0.0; 12.7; 12.3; 12.4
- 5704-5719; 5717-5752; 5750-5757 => -1.1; 12.2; 12.3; 12.2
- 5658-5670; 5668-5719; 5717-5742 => 0.6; 11.8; 12.8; 12.3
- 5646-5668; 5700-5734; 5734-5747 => -0.5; 11.9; 12.5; 12.3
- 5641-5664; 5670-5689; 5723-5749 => 0.0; 11.9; 12.6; 12.1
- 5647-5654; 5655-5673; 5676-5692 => 0.2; 12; 12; 12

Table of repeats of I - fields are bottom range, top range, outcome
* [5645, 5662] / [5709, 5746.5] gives 1.08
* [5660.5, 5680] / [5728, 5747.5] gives 1.05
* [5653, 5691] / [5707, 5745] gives 1.07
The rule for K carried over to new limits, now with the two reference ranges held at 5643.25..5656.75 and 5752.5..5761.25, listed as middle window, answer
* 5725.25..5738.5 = -0.5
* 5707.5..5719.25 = -0.1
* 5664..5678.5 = -0.1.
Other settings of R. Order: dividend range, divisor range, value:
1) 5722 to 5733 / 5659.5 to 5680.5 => 1.08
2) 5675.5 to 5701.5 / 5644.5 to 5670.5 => 1.02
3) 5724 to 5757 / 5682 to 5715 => 1.06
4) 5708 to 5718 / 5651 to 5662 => 1.05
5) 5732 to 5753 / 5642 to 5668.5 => 1.07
